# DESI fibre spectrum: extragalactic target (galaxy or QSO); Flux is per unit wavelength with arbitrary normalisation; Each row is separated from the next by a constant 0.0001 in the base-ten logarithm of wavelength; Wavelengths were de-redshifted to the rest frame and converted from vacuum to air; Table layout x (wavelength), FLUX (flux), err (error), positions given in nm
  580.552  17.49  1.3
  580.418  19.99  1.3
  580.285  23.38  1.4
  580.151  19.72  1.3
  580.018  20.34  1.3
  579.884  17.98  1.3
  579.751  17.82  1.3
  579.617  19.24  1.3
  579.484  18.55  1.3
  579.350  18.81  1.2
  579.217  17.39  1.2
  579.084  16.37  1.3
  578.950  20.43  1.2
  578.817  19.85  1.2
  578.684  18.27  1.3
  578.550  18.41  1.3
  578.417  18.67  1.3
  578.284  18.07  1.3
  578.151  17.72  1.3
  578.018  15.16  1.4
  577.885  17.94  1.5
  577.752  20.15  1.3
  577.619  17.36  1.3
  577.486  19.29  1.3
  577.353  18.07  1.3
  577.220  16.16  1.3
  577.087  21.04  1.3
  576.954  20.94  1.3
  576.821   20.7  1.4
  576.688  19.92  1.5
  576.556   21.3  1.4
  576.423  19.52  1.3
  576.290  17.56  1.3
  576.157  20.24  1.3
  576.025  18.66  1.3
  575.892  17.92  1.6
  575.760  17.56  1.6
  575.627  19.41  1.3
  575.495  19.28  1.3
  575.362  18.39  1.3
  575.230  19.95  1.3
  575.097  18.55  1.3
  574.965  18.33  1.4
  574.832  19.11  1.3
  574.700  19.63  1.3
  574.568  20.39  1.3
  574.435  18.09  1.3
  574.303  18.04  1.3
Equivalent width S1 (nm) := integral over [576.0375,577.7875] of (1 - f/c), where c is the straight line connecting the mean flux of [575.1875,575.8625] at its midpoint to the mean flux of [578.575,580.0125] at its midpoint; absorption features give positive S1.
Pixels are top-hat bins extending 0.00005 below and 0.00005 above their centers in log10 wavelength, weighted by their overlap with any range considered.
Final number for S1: -0.059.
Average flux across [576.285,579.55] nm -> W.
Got 18.7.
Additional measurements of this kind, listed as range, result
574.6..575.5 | 19.1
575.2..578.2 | 18.9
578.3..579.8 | 18.5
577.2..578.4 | 17.9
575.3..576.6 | 18.9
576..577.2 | 19.9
